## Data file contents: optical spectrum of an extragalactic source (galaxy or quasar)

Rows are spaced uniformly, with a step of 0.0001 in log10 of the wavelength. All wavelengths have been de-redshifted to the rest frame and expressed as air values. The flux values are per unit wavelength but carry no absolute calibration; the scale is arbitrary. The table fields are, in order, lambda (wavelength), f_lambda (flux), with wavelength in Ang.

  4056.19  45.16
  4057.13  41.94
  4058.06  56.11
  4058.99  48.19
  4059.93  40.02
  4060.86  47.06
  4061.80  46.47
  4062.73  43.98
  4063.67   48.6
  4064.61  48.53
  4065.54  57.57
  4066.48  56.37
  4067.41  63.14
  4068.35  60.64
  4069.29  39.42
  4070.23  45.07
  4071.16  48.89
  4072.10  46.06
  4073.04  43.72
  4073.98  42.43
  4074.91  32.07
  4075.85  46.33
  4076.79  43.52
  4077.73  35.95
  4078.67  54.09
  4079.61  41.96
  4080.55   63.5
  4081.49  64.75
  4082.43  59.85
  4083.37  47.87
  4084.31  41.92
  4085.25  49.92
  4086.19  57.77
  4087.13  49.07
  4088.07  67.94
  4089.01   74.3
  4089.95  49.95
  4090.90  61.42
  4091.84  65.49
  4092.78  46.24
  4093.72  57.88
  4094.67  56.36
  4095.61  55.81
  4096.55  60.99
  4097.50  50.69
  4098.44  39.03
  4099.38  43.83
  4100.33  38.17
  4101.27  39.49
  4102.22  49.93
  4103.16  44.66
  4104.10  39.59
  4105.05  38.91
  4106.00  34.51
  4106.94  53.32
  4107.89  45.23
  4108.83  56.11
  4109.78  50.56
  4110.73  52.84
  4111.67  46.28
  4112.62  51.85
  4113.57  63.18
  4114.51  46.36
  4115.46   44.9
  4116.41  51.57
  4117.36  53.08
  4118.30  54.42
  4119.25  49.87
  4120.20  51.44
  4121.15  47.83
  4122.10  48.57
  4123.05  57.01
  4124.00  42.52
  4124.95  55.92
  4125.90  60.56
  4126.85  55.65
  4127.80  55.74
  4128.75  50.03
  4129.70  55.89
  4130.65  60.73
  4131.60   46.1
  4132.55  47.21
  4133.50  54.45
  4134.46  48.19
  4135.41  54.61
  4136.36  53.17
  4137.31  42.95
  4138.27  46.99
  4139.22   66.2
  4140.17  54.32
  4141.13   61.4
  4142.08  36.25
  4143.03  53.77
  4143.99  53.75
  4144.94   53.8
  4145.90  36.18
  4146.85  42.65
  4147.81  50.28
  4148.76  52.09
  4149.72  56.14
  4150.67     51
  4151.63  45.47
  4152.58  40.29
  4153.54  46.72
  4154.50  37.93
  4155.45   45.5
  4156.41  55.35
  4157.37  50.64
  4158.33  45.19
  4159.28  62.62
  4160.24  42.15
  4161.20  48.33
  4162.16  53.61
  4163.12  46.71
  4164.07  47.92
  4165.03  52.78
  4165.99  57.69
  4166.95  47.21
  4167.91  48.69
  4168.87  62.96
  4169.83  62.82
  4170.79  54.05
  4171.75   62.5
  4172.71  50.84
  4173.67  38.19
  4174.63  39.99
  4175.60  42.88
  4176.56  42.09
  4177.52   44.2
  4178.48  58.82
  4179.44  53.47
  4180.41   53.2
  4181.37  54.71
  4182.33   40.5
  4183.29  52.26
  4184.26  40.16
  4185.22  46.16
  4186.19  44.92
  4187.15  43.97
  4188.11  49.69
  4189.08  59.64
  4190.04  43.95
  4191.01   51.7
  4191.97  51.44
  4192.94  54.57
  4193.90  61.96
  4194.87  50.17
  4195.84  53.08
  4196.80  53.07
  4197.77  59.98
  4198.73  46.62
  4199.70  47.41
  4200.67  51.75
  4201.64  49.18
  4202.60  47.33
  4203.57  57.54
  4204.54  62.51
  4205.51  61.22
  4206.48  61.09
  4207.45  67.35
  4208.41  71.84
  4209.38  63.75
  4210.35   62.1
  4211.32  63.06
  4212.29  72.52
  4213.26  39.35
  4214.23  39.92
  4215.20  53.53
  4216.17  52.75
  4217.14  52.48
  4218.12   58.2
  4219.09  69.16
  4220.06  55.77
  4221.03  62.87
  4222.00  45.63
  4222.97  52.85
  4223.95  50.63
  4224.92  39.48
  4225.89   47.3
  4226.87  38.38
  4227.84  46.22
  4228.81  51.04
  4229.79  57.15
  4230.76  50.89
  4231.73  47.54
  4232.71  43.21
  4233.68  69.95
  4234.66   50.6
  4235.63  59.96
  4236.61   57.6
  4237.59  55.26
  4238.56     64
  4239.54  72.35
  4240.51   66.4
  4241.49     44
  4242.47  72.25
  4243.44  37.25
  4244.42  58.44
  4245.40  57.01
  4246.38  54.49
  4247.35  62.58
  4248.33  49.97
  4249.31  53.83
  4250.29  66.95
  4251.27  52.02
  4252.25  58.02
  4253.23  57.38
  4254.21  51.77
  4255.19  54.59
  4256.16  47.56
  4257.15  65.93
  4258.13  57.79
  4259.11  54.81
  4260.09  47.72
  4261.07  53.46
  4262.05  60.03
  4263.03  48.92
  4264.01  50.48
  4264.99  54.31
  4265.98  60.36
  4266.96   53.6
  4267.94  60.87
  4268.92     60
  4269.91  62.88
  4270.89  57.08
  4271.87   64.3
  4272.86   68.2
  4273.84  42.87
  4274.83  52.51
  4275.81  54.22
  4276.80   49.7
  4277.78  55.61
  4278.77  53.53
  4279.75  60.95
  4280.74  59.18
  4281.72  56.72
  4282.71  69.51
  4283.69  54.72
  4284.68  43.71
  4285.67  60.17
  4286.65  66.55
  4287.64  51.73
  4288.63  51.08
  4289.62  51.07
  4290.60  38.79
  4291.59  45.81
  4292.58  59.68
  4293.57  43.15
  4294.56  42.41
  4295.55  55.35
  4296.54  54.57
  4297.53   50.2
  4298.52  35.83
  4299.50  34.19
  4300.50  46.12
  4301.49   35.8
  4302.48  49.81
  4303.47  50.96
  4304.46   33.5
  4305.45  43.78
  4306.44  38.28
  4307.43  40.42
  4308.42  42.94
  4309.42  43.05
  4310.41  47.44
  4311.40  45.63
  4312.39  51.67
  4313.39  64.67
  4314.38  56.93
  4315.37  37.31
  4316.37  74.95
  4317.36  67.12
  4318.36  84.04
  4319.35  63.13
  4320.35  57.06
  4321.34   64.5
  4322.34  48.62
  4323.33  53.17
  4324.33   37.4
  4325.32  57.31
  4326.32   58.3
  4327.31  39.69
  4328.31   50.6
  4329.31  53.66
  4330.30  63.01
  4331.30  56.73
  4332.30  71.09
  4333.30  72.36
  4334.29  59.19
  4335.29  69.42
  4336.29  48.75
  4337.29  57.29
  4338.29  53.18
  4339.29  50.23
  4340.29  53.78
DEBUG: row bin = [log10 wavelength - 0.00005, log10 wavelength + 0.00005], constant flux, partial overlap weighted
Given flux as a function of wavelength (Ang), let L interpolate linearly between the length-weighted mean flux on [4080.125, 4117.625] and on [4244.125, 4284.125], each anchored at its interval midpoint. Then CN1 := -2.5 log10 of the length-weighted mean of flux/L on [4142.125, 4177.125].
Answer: 0.09 mag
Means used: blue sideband 51.6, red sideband 56.5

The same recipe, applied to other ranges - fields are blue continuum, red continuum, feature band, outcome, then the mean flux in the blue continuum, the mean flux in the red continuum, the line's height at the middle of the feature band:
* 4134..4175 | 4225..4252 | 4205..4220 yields -0.110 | 50.3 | 54.9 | 53.4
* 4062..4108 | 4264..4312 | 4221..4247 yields -0.061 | 49.9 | 51.1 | 50.8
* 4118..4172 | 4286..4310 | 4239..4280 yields -0.187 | 51.3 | 46.1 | 47.4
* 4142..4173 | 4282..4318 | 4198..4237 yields -0.093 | 50.3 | 49.6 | 50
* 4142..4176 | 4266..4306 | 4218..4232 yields -0.014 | 49.5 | 52.1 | 50.8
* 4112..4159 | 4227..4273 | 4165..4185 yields 0.048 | 50.8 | 56.2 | 52.6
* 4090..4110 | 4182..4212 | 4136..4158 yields 0.048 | 48.9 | 54.1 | 51.4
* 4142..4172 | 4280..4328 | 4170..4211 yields -0.045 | 50.2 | 51.3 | 50.4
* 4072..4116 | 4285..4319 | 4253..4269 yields -0.109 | 50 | 49.9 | 49.9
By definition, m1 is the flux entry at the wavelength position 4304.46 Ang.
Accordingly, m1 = 33.5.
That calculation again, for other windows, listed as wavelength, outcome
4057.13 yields 41.94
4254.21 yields 51.77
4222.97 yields 52.85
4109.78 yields 50.56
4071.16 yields 48.89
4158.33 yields 45.19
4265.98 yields 60.36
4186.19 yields 44.92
